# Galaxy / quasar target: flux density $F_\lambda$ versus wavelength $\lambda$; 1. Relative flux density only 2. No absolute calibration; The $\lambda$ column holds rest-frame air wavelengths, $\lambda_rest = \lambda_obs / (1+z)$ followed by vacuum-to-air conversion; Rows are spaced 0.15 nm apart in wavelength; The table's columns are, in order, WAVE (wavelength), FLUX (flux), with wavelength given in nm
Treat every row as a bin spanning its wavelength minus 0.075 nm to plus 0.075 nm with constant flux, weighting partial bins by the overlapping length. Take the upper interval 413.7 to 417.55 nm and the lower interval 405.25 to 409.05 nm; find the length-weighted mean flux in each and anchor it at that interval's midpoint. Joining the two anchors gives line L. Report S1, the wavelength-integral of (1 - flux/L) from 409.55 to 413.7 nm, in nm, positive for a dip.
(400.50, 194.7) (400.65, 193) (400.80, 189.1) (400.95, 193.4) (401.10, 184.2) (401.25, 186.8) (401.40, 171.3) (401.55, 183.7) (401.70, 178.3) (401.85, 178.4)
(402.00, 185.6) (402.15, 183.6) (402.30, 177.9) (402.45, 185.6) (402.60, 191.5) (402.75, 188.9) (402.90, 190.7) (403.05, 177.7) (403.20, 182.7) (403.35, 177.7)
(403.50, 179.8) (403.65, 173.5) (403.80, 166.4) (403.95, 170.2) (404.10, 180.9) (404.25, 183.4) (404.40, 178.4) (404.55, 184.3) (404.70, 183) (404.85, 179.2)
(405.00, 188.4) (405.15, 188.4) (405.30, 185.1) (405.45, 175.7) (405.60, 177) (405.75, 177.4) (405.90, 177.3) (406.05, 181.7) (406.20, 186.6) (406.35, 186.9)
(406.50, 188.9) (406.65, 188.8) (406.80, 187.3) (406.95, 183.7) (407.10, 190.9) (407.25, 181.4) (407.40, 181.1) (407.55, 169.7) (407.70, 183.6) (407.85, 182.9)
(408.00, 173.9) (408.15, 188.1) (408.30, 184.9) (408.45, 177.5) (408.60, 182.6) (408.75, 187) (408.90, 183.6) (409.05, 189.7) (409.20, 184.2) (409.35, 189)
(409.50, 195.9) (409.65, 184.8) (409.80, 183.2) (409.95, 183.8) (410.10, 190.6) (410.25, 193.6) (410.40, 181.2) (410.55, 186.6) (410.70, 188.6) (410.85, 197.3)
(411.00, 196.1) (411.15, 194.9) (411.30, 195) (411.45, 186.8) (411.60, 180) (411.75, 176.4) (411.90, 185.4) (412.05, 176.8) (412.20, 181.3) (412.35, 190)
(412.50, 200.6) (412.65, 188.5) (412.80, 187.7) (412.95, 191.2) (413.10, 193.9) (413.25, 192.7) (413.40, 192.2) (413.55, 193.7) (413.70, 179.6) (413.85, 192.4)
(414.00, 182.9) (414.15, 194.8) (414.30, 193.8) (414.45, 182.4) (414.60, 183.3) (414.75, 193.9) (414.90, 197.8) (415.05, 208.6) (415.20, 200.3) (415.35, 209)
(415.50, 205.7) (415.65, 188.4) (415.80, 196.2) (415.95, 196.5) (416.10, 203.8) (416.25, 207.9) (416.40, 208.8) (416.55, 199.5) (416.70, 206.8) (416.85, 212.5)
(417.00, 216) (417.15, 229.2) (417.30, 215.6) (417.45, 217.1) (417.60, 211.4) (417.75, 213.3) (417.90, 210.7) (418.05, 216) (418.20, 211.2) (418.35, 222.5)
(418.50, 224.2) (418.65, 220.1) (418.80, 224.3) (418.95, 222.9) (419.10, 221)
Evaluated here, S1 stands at 0.09 nm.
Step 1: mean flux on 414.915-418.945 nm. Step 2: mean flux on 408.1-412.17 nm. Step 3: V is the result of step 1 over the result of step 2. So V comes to 1.13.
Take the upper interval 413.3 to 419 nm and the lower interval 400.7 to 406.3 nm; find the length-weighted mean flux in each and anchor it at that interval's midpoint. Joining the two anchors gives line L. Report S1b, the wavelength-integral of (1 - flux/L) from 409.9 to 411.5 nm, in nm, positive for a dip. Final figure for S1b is 0.04 nm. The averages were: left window 182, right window 205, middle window 191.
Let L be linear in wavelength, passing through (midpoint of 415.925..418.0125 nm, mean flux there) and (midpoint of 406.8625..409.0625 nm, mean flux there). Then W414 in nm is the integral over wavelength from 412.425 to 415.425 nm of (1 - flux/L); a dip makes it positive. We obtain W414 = 0.126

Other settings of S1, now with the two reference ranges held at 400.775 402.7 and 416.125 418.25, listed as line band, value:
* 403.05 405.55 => 0.12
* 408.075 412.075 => 0.25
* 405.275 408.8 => 0.20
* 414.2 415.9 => 0.10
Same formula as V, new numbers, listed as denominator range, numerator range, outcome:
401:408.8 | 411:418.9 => 1.10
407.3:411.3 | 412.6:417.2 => 1.06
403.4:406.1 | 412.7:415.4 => 1.07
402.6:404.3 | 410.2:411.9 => 1.05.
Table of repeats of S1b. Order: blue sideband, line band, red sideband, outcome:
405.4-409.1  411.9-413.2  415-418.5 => 0.06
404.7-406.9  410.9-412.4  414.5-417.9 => 0.07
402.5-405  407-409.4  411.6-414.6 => 0.01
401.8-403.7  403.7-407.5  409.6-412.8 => 0.05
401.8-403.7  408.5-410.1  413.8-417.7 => 0.05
